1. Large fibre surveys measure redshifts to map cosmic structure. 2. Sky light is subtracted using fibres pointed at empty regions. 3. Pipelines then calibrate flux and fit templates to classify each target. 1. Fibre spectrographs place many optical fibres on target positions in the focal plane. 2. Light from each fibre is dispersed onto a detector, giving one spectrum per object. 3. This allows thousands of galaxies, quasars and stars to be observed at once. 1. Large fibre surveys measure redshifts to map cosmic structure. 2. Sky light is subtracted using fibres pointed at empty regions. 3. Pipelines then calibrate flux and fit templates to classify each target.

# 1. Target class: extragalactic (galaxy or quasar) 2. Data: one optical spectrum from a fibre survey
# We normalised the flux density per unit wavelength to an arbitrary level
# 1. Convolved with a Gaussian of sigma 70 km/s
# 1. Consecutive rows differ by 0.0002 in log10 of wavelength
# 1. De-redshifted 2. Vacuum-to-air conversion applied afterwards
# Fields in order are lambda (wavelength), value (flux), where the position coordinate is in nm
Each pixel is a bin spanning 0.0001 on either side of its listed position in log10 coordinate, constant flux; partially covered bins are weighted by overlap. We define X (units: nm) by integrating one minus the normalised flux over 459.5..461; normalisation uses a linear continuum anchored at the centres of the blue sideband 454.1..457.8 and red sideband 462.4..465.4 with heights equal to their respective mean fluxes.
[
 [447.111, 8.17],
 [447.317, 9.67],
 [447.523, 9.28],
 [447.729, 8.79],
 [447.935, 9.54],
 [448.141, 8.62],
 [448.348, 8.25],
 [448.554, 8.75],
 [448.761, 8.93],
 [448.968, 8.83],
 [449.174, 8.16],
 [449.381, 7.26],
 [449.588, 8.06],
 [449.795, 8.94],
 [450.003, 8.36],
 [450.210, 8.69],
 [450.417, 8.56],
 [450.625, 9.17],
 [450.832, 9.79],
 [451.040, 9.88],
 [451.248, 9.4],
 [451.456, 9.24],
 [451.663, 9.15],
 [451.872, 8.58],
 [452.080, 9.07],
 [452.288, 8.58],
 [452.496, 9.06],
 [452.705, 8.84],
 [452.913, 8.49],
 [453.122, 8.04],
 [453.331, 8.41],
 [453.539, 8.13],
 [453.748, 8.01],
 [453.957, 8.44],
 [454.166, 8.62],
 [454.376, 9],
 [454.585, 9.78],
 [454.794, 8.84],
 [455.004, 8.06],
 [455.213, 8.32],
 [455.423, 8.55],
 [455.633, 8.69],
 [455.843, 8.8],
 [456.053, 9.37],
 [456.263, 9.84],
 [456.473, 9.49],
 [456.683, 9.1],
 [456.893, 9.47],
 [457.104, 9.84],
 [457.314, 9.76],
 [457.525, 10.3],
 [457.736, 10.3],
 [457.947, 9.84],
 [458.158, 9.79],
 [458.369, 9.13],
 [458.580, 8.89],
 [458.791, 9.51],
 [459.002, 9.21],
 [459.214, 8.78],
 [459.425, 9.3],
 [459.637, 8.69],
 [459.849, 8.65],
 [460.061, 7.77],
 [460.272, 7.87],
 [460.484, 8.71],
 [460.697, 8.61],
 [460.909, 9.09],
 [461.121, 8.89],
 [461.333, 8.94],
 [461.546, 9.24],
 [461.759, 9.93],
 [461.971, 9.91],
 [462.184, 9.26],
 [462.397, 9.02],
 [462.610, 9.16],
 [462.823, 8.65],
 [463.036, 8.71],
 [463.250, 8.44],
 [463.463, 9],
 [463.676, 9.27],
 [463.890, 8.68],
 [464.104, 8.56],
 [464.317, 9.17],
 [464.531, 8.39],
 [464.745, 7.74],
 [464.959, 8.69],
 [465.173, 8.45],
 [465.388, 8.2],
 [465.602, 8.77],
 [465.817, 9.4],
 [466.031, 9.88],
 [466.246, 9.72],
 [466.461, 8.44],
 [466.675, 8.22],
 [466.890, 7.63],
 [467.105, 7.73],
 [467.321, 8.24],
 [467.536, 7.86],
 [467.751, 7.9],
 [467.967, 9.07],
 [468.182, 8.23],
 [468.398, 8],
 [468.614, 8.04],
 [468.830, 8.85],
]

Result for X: 0.073 nm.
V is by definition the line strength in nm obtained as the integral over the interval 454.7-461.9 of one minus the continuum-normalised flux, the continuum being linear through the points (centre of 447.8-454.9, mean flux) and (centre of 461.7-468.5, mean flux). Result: -0.32 nm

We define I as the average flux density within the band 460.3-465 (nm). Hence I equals 8.9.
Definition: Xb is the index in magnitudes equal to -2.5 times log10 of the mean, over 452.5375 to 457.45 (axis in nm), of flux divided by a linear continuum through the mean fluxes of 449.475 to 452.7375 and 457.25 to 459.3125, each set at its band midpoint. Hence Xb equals 0.05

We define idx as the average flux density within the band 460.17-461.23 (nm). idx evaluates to 8.64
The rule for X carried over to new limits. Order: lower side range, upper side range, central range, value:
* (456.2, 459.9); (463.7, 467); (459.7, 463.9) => 0.07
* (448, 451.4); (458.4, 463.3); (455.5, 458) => -0.19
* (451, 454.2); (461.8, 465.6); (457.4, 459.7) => -0.18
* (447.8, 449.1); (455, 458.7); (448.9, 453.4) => 0.11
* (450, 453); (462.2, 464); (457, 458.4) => -0.15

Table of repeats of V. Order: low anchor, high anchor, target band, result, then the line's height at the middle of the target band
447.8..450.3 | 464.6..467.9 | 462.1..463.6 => -0.07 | 8.48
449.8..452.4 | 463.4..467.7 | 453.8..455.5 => 0.05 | 8.93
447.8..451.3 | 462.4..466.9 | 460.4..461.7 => -0.03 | 8.76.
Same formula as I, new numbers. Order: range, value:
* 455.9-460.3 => 9.3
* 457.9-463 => 9.02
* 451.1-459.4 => 9.05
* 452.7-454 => 8.3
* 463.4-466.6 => 8.82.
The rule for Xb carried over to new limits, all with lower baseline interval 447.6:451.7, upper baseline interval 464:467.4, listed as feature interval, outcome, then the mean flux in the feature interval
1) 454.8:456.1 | 0.02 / 8.61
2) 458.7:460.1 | -0.03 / 8.88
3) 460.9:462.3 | -0.08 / 9.34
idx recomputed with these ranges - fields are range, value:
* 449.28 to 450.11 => 8.16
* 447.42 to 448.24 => 9.07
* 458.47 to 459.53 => 9.14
